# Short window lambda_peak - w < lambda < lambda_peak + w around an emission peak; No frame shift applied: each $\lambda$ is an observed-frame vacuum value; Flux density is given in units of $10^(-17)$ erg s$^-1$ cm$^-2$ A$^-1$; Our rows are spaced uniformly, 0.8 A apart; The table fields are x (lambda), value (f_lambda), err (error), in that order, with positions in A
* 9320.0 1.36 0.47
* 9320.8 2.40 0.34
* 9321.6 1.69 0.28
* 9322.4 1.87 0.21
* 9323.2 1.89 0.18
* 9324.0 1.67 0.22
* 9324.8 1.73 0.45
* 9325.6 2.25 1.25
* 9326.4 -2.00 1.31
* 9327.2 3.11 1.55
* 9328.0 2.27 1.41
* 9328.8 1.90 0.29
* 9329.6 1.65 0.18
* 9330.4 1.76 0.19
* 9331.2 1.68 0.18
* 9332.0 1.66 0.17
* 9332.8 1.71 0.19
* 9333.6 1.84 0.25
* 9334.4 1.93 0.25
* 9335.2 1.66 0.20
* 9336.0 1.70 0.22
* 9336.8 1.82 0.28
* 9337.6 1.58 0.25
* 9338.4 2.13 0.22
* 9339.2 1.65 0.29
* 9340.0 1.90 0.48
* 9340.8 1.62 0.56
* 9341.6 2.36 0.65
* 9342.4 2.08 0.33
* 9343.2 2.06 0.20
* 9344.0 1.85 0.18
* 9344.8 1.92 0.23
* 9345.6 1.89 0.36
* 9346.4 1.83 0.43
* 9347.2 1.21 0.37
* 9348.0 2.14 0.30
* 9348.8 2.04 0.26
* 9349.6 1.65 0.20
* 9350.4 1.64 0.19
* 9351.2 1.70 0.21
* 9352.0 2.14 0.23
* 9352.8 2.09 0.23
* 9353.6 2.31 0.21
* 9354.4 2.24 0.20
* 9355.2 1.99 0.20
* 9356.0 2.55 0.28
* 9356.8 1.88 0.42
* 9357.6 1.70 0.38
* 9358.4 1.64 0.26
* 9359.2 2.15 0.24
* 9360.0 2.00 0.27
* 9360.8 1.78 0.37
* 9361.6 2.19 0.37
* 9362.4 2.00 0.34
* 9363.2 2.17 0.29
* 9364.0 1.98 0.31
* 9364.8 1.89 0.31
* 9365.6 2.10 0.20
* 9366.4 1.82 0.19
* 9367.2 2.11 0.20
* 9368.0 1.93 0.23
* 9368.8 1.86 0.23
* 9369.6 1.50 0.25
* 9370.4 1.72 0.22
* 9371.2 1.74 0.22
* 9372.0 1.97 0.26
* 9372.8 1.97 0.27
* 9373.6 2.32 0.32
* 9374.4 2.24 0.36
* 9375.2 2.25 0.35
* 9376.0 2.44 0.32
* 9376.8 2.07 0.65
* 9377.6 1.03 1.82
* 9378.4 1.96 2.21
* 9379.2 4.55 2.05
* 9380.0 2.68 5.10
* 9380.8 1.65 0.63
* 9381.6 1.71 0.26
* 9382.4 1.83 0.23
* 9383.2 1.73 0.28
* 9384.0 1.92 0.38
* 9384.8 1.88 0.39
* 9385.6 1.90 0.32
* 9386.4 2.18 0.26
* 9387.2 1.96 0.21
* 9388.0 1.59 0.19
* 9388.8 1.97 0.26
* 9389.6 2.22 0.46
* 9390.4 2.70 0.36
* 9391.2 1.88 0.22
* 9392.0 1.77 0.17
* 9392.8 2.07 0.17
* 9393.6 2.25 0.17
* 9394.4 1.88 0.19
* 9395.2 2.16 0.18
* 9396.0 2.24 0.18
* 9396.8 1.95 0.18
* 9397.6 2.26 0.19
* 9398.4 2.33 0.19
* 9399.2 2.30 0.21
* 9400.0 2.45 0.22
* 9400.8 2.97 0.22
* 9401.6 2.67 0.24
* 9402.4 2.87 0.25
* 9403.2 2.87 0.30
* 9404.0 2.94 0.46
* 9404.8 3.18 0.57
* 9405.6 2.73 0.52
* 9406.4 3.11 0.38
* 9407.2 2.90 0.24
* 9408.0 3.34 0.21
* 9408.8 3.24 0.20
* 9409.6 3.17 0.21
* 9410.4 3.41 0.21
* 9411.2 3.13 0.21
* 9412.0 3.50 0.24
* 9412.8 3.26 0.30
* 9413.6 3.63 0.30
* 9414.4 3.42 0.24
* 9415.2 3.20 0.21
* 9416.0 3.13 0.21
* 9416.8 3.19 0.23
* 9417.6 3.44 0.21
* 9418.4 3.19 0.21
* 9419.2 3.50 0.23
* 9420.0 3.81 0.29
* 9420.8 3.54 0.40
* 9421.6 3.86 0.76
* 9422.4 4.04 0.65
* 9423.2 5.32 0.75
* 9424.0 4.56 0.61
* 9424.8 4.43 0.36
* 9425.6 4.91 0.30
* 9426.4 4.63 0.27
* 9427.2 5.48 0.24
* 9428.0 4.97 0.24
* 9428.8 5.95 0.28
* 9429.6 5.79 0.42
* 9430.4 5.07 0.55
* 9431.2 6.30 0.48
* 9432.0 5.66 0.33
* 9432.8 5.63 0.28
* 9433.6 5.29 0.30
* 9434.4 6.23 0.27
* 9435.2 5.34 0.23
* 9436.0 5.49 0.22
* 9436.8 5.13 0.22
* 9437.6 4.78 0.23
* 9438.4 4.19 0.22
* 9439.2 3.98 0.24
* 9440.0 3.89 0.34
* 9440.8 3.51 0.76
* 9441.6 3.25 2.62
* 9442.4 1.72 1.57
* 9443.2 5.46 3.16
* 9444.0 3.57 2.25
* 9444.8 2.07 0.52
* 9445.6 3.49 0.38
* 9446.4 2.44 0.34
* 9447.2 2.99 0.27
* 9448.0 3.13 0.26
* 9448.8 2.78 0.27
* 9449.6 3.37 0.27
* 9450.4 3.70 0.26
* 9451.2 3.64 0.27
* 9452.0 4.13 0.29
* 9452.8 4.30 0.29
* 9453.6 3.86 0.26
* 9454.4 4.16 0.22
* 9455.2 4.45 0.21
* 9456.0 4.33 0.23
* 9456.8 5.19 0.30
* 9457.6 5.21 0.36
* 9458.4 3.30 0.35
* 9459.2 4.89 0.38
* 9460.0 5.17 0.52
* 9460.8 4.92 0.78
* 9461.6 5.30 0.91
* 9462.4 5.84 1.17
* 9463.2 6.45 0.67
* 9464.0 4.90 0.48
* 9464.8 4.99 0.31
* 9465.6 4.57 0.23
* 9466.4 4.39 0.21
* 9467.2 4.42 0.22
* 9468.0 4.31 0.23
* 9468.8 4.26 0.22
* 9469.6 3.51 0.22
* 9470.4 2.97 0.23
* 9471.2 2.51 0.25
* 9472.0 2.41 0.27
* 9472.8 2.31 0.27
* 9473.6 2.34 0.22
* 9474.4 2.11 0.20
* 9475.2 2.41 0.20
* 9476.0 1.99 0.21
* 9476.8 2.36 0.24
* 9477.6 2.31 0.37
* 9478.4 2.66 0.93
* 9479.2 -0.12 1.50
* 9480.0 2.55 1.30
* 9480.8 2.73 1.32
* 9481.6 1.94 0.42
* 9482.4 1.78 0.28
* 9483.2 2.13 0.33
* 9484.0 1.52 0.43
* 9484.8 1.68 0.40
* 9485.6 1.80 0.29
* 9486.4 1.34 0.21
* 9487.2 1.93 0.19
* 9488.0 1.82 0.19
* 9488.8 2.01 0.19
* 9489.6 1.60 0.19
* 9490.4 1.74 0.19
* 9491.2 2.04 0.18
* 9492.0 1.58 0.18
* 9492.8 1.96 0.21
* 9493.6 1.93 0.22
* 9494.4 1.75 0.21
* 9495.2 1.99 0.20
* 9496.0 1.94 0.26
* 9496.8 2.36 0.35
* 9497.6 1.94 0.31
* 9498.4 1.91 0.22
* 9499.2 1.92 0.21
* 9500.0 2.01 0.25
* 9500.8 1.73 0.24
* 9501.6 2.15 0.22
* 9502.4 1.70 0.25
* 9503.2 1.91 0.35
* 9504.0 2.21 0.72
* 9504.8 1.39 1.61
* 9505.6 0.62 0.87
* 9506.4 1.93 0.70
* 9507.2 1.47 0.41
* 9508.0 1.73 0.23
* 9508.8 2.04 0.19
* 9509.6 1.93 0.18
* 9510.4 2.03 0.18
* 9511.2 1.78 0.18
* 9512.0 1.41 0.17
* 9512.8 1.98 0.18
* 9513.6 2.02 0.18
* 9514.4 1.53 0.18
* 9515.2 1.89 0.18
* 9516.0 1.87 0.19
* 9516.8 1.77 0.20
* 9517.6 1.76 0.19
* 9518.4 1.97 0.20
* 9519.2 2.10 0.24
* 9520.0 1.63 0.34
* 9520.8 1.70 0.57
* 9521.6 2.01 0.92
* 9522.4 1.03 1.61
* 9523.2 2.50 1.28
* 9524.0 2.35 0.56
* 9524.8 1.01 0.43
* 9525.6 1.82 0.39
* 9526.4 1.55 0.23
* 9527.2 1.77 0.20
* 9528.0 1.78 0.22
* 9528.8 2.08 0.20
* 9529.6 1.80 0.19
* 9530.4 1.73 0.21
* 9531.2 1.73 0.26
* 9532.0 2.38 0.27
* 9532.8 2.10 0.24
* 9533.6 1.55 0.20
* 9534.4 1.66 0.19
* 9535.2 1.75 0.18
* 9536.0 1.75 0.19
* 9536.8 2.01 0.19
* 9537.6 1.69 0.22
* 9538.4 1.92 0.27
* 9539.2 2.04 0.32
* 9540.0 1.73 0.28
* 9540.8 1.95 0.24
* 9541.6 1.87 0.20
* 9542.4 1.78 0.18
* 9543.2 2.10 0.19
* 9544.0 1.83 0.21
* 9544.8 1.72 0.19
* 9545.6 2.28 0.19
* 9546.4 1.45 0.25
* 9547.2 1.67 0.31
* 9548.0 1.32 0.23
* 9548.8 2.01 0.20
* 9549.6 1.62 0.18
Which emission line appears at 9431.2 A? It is H-alpha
